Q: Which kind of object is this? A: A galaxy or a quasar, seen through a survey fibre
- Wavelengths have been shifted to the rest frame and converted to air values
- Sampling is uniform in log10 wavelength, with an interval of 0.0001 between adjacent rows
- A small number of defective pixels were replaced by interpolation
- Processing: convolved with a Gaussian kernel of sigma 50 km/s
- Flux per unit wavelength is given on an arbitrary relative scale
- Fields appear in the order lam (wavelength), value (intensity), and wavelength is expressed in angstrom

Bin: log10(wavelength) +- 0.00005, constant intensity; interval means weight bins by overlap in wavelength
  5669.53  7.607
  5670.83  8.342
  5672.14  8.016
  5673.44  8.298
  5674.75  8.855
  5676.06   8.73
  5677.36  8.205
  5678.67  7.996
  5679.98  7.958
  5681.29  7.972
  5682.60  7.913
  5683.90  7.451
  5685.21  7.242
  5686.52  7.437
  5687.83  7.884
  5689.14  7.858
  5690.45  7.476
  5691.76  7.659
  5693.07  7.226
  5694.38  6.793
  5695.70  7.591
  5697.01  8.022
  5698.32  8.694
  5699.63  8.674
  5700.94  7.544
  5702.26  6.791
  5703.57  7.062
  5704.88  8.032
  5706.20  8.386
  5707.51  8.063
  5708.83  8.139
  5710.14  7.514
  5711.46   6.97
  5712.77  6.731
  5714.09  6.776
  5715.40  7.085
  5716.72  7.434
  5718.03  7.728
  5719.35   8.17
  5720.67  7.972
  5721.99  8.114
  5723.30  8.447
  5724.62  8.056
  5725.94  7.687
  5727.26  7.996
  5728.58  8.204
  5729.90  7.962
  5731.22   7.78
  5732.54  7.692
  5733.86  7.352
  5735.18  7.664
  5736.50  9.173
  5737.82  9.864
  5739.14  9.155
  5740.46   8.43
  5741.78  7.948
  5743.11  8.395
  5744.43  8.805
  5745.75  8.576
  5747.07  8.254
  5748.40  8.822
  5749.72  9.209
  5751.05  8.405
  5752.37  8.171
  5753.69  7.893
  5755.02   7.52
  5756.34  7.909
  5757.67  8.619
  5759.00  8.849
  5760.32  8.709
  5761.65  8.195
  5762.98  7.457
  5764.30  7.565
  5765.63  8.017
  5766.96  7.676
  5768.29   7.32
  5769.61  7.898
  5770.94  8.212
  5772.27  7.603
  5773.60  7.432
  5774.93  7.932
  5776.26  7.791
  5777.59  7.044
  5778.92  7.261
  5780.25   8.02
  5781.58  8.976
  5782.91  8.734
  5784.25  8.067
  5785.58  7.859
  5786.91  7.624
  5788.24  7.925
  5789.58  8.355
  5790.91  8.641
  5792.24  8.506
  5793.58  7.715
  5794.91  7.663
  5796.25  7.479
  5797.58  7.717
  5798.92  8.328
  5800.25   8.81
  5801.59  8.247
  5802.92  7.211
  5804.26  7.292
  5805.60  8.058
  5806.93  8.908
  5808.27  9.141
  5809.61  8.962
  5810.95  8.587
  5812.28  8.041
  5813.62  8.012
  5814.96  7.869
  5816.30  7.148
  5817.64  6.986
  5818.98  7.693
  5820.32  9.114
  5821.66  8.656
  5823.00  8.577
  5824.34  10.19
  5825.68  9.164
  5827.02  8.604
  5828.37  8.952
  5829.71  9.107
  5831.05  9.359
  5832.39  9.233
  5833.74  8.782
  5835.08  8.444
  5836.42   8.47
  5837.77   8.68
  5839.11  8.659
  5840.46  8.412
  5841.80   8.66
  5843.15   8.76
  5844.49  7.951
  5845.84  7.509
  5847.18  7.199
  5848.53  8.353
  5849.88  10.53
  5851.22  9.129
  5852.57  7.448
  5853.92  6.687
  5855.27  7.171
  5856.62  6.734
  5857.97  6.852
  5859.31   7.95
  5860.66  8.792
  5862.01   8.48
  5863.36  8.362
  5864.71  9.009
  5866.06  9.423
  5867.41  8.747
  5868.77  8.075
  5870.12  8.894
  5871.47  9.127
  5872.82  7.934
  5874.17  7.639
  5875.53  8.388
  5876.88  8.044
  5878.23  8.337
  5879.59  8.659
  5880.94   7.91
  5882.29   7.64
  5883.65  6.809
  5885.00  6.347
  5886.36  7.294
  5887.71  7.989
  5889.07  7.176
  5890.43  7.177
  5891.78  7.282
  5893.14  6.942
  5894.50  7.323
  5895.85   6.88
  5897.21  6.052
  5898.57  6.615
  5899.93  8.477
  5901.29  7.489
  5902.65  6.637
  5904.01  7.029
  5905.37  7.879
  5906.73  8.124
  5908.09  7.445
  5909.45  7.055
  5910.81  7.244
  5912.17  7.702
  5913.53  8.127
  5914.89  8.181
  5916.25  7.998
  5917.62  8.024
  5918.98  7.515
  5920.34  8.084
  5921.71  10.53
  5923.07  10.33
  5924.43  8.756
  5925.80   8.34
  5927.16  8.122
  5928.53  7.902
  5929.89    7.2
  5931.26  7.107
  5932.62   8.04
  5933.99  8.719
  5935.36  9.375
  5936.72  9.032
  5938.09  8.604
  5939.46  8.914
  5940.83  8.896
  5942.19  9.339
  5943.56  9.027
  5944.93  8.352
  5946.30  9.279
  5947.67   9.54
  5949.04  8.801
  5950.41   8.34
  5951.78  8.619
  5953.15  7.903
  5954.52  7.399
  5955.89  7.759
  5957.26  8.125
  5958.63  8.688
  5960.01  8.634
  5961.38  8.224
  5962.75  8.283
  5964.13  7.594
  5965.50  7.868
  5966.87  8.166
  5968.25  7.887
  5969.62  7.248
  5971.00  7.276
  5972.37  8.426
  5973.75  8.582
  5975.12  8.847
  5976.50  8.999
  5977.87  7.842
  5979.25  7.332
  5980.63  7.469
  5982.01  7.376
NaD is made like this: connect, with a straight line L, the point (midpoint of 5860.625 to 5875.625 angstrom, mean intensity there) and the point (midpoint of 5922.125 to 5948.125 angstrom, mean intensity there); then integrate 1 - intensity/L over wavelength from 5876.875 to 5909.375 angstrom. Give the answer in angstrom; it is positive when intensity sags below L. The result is 4.66 angstrom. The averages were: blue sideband 8.57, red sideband 8.69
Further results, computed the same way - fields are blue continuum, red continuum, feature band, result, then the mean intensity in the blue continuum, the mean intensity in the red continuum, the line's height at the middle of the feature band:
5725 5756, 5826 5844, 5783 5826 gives 2.1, 8.3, 8.78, 8.62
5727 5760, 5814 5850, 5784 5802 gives 0.8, 8.36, 8.52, 8.45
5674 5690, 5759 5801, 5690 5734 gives 1.4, 7.95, 7.97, 7.96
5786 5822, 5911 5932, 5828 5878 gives -1.3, 8.09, 8.24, 8.15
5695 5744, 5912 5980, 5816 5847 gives -1.6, 7.93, 8.36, 8.14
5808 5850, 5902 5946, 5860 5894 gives 1.5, 8.52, 8.25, 8.39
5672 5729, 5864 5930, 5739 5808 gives -2.4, 7.79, 7.88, 7.82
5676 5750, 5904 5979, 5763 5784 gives 0.5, 7.93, 8.29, 8.03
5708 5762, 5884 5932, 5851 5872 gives -1.0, 8.11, 7.66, 7.78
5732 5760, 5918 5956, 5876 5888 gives 1.2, 8.42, 8.57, 8.53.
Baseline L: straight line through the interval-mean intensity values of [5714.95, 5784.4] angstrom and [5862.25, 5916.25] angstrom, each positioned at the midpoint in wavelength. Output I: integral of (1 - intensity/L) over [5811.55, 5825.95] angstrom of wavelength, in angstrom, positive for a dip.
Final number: -0.7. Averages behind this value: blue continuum 8.1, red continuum 7.74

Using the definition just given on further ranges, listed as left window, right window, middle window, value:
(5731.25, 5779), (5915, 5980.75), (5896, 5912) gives 2.0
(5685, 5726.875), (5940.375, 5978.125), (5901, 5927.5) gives 0.6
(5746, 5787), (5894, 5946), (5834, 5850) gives -0.7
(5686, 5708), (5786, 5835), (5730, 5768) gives -1.3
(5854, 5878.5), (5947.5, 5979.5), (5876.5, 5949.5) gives 1.6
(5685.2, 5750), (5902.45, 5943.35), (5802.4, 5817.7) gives 0.0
